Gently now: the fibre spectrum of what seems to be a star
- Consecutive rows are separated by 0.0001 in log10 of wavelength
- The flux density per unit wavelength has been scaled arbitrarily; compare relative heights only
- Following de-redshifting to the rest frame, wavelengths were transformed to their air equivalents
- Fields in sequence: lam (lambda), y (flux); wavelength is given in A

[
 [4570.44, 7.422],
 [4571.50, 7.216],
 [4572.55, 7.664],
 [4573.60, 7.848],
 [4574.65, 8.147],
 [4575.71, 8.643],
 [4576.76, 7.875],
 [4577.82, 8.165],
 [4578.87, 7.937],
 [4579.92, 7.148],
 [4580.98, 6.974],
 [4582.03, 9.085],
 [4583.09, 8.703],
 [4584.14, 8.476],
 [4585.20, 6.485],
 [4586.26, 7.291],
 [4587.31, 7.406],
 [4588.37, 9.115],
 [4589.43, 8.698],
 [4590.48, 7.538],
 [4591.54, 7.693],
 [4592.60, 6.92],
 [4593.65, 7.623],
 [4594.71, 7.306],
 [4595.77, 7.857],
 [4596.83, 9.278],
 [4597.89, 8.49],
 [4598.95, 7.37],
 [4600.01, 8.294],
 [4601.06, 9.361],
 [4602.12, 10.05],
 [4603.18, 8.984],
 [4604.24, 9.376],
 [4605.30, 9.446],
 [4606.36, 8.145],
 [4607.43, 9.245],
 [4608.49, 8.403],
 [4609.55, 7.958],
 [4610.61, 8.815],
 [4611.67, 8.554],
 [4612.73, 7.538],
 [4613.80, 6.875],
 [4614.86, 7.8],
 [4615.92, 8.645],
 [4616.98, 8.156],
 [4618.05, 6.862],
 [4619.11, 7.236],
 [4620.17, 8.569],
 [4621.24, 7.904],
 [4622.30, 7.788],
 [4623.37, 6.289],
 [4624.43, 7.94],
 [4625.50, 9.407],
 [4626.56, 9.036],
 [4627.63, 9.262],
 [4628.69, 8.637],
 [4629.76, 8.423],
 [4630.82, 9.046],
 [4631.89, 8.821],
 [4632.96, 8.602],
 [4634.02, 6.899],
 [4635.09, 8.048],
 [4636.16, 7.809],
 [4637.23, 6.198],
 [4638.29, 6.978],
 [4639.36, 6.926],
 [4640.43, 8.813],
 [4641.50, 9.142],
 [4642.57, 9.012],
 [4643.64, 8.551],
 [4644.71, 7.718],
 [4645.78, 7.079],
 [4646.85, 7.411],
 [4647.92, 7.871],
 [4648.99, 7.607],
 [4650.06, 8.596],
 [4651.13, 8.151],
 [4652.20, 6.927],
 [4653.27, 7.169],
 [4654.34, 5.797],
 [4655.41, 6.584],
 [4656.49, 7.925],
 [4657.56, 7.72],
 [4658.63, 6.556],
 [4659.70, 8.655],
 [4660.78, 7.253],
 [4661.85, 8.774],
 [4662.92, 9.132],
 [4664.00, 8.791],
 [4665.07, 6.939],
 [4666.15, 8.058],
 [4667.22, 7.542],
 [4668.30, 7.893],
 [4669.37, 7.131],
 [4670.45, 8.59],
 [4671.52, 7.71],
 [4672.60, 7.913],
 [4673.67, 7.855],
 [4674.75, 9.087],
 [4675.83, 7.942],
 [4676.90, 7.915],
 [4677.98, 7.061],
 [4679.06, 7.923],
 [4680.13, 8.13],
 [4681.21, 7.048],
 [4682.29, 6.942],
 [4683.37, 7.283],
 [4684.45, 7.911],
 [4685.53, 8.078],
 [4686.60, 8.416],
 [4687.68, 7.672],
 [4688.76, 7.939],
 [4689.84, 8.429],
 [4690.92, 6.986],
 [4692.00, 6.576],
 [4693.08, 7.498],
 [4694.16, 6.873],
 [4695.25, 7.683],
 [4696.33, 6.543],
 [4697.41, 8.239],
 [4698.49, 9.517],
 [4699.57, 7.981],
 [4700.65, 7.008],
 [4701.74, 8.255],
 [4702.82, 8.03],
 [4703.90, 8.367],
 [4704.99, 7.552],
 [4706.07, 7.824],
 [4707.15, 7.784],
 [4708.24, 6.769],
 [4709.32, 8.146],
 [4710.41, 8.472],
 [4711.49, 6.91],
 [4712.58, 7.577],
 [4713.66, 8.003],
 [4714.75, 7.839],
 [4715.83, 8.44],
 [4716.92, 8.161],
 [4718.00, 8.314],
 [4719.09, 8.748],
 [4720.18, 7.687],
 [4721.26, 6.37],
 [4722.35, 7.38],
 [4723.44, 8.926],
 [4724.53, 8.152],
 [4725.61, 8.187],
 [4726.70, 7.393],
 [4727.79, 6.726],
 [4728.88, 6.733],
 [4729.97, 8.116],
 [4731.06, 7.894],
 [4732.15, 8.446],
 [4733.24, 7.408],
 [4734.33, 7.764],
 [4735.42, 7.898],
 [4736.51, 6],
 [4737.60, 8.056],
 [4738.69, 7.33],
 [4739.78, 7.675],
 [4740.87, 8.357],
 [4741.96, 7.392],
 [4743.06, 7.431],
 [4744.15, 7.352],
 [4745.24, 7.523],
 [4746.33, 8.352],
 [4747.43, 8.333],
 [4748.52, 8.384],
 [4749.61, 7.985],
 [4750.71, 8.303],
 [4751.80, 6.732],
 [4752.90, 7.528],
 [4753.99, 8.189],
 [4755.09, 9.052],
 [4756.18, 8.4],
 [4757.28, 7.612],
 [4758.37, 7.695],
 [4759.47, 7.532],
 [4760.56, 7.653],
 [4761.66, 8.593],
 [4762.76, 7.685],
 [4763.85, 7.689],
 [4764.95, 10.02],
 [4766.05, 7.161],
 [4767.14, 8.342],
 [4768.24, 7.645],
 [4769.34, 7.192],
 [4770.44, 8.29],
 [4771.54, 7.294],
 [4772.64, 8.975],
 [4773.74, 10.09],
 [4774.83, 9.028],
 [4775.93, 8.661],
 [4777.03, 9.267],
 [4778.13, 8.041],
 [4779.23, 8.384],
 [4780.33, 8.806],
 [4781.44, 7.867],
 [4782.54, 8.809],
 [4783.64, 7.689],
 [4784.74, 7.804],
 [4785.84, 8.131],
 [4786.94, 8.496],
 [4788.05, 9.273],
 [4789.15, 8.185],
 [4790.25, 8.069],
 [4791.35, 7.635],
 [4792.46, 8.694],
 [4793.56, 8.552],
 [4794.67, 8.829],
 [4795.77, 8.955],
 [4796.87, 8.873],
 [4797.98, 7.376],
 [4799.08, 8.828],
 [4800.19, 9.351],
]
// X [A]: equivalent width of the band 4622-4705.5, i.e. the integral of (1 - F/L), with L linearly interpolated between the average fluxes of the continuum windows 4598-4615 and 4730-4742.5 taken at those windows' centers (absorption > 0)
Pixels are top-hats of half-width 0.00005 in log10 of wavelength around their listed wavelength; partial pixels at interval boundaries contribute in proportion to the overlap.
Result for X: 3.2 A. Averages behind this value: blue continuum 8.53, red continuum 7.68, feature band 7.84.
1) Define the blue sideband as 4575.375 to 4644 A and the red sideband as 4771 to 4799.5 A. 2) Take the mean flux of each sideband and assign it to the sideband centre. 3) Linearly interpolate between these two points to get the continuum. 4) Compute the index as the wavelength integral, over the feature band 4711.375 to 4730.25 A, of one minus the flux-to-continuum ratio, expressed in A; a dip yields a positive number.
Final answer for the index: 1.3 A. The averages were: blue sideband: 8.15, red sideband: 8.49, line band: 7.77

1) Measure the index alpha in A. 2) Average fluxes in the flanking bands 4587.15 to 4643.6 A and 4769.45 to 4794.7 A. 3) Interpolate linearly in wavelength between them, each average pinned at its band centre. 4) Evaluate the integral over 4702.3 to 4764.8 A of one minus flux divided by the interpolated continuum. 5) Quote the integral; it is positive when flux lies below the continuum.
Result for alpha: 4.1 A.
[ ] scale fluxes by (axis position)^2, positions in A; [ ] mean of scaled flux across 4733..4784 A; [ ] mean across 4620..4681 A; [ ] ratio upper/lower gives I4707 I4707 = 1.1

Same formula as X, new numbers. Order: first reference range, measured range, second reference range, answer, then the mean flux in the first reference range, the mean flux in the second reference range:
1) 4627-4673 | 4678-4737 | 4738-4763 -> 1.19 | 7.88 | 7.88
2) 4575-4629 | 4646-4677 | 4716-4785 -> 1.25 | 8.17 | 7.98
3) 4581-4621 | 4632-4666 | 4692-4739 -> 1.06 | 8.19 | 7.73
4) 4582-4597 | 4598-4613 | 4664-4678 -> -1.53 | 7.89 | 7.88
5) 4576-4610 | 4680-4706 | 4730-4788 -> 1.33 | 8.21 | 8.05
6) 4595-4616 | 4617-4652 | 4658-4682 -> 0.93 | 8.51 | 7.89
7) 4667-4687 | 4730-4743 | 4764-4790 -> 0.78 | 7.81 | 8.4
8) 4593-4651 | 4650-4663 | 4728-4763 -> 0.85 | 8.18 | 7.78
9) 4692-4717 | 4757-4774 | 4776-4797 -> 0.41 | 7.77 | 8.44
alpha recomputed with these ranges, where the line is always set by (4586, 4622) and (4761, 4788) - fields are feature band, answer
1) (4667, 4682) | 0.79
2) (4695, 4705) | 0.41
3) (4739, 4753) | 0.88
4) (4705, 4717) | 0.73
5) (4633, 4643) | 0.54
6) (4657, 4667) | 0.34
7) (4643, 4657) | 1.26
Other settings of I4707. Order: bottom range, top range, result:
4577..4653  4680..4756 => 1.00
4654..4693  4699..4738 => 1.02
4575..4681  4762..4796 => 1.11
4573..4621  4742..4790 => 1.08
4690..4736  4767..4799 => 1.12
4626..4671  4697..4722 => 1.03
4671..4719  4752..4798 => 1.10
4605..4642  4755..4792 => 1.09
